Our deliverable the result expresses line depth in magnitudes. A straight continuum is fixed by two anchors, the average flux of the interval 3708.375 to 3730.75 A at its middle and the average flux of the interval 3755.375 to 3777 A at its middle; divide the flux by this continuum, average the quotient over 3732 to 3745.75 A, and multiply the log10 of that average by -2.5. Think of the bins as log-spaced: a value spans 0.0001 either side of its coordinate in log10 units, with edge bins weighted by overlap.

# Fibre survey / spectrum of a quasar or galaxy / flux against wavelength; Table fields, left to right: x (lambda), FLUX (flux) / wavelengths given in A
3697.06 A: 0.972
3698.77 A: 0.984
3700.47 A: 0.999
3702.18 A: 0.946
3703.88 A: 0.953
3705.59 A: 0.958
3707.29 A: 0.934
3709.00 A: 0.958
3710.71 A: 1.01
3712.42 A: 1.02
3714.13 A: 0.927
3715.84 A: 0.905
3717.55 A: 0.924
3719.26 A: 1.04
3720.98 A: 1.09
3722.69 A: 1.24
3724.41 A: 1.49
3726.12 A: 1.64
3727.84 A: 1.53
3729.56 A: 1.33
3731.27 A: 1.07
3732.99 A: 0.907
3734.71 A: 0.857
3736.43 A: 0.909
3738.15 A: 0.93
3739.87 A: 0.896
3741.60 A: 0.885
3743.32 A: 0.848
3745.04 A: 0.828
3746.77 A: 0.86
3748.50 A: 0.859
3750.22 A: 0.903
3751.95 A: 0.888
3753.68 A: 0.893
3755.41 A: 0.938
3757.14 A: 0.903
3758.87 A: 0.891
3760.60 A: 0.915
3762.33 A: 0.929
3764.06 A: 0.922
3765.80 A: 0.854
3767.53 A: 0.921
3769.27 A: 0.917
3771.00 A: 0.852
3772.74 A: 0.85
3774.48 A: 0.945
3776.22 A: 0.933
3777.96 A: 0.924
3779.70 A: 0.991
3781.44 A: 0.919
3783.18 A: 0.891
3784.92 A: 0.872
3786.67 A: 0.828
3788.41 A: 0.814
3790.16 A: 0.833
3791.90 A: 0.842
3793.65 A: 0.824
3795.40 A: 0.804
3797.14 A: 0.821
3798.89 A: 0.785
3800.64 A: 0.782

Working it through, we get 0.19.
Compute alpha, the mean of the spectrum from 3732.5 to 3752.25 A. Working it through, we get 0.88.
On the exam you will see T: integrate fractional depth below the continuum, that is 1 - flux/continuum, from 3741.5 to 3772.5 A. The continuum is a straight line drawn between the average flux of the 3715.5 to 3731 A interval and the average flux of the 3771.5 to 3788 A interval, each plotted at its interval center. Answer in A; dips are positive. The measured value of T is 4.5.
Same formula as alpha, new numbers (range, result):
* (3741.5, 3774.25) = 0.888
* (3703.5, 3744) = 1.05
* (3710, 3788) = 0.973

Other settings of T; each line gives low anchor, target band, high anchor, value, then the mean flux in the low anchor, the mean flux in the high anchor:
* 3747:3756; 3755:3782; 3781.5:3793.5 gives -1.2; 0.892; 0.85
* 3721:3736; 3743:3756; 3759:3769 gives 2.0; 1.24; 0.908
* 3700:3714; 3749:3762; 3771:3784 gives 0.4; 0.969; 0.917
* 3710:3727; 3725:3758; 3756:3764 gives 0.6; 1.13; 0.913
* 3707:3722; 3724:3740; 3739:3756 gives -3.9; 0.983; 0.879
